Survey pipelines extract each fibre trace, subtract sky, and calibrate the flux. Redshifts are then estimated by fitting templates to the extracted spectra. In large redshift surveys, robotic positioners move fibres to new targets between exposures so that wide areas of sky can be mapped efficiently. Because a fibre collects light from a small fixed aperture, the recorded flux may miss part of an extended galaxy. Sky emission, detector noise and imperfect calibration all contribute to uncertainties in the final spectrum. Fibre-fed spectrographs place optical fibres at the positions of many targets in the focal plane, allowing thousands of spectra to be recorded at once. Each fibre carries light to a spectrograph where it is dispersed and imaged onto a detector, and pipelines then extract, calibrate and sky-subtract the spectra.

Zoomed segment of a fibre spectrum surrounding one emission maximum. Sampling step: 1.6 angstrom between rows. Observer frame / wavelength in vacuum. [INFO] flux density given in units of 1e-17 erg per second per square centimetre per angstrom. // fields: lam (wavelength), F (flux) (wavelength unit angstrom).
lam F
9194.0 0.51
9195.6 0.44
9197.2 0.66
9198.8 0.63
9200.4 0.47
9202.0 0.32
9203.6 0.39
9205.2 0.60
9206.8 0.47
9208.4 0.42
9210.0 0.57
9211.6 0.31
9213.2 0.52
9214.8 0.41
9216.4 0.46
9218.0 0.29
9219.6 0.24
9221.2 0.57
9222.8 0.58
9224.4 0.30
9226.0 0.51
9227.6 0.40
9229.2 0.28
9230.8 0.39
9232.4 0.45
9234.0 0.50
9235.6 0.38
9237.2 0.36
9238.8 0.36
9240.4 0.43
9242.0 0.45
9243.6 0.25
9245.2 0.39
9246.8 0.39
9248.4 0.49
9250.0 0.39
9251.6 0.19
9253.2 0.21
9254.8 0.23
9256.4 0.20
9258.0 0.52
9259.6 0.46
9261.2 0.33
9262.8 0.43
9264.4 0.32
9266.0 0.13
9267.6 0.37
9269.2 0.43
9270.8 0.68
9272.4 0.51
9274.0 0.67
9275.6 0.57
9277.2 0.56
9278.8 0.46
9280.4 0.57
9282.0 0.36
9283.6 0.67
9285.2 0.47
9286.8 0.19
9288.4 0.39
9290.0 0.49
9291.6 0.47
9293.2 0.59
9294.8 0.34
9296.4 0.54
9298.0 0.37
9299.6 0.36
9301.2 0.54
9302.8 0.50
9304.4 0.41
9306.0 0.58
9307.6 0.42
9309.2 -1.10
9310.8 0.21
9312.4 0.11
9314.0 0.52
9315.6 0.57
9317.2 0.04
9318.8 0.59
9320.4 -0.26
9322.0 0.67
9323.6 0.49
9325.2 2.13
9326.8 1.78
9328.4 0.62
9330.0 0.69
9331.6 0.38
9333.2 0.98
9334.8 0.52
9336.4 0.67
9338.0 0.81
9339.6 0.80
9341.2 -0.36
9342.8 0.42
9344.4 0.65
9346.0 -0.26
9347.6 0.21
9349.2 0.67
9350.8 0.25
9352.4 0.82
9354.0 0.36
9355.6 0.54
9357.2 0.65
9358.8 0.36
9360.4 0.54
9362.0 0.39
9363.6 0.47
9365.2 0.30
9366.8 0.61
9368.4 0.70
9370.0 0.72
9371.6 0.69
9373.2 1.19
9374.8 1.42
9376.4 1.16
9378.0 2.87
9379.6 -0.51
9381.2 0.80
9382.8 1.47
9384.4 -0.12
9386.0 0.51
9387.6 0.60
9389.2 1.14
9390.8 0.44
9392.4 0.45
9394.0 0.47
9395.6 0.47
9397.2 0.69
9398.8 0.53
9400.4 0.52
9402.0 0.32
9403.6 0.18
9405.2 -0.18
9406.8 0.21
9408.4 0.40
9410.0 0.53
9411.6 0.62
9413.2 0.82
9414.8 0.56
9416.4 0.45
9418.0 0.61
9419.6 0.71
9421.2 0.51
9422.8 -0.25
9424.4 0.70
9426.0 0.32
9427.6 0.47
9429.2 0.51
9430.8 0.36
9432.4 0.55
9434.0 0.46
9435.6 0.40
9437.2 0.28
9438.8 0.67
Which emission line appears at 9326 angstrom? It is H-gamma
